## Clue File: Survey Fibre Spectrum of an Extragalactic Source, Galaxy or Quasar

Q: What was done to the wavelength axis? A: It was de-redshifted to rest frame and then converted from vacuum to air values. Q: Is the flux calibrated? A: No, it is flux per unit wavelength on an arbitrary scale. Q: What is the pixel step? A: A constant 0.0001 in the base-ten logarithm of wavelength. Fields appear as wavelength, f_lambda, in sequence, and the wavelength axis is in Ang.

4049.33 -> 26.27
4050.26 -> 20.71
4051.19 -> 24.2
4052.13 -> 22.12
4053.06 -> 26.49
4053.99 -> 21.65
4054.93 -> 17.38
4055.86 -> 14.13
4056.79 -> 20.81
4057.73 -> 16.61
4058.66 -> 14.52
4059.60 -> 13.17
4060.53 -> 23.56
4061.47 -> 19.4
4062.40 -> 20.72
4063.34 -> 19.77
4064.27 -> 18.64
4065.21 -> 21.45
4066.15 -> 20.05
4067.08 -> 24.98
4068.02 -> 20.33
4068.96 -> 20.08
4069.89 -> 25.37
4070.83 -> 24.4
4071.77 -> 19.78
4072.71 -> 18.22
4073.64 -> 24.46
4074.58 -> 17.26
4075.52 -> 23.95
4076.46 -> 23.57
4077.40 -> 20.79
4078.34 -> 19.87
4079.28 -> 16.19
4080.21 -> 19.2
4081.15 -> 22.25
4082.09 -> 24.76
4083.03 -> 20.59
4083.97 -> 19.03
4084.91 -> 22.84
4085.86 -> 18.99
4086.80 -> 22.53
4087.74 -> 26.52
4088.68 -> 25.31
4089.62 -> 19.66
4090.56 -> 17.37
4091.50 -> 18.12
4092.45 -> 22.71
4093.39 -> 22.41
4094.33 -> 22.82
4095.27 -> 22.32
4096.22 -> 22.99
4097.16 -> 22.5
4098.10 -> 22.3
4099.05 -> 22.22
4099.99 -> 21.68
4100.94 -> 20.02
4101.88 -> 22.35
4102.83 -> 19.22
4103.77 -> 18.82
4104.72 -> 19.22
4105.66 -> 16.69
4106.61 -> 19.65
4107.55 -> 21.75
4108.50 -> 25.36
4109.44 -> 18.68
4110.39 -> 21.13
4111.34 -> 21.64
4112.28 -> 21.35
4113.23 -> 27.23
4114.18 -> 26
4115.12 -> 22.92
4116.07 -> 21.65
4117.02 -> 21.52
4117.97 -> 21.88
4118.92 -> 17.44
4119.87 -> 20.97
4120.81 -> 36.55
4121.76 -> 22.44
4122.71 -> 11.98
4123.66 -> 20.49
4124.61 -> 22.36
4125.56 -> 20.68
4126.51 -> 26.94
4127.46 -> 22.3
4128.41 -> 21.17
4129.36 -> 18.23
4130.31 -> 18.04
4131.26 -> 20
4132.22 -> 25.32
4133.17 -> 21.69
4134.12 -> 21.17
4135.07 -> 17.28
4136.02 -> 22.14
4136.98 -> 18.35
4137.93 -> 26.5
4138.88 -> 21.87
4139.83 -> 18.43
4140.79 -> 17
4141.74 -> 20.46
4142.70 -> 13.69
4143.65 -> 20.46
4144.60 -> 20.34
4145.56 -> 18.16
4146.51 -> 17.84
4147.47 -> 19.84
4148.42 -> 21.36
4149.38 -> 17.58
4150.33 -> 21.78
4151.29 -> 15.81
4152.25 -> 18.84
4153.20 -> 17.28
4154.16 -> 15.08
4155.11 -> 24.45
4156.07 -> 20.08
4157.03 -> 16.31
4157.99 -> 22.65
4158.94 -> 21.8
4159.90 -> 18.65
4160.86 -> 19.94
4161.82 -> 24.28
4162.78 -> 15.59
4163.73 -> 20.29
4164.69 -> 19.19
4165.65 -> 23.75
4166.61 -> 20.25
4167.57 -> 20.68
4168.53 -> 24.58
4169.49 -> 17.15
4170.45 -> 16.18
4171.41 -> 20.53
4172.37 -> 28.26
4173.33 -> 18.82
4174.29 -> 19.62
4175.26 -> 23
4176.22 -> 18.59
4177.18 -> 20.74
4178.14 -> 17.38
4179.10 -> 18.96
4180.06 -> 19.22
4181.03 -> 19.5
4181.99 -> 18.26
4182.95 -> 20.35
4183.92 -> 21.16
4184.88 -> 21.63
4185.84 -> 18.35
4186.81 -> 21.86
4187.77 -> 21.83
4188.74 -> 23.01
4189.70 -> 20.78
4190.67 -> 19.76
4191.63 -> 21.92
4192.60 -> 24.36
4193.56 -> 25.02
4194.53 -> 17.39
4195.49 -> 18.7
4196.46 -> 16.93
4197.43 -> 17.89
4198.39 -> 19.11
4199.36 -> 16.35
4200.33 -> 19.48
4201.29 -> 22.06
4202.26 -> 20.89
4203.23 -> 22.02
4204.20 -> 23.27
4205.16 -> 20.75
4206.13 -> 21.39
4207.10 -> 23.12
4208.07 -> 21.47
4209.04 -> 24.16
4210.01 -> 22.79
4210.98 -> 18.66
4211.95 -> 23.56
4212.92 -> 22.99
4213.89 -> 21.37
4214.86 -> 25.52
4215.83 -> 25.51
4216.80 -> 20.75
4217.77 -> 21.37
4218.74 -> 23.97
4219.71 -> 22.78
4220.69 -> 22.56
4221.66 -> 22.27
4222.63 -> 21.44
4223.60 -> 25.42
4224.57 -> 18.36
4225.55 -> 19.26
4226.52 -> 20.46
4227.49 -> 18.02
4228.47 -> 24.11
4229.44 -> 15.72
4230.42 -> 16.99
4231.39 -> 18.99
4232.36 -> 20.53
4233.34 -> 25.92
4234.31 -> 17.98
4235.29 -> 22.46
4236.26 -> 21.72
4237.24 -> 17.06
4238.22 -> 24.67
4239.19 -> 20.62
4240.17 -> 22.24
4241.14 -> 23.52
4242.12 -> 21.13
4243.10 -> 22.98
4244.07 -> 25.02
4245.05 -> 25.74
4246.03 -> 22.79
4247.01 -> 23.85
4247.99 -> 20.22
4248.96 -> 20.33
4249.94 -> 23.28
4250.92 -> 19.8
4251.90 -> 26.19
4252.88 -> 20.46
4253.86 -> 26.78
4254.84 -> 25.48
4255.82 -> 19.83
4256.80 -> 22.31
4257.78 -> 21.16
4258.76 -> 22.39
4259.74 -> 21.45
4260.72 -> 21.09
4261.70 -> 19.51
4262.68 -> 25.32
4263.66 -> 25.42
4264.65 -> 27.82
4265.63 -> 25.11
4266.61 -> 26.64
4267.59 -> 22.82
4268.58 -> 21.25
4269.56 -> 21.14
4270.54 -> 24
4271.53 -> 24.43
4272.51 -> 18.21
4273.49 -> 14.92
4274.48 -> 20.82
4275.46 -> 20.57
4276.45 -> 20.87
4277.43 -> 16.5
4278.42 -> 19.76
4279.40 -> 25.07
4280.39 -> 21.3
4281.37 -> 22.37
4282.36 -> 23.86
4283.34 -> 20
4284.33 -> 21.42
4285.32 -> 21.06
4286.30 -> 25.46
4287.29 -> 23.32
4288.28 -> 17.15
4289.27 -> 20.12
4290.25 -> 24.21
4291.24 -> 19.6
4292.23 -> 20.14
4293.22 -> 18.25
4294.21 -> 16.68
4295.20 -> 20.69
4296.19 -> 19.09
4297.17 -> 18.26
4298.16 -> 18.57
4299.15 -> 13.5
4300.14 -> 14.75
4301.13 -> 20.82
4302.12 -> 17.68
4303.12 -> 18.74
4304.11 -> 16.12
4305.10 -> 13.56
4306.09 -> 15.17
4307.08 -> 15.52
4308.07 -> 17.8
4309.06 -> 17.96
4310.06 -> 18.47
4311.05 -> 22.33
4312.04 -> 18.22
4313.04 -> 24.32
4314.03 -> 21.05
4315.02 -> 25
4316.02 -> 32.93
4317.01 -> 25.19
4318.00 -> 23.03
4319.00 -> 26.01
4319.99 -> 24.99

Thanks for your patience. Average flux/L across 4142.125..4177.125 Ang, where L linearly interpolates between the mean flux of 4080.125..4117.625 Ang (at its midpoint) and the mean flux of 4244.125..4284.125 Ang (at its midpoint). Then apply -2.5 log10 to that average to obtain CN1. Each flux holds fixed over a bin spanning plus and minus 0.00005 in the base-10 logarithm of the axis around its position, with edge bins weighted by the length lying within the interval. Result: 0.11 mag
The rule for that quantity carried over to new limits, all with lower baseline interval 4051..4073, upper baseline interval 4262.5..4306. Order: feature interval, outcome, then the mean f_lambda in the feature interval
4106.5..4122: -0.13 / 22.9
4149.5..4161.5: 0.05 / 19.4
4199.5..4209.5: -0.06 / 21.7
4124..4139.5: -0.06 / 21.5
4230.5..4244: -0.05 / 21.5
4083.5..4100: -0.08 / 21.8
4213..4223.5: -0.12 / 22.9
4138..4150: 0.06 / 19.2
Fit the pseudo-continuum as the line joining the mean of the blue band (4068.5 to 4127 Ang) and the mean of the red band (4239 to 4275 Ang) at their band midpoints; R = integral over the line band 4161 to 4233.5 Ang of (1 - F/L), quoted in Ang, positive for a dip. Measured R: 4.38 Ang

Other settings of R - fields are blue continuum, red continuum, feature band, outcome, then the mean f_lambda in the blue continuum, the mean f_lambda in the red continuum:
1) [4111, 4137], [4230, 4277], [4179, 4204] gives 1.9 Ang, 21.8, 22.2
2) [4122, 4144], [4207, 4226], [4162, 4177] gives 0.5 Ang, 20.3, 22.4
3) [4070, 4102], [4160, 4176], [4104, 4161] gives 1.1 Ang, 21.5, 20.7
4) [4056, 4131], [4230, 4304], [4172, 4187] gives 0.7 Ang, 21.2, 21.3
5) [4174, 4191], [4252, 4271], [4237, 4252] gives 0.1 Ang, 20.2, 23.2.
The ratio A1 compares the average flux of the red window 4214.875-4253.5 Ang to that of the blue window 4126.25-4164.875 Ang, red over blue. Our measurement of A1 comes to 1.09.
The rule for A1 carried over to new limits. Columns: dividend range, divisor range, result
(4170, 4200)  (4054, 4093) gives 0.98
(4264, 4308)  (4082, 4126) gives 0.93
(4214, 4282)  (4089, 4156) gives 1.06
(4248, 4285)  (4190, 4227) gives 1.03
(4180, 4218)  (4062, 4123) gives 0.98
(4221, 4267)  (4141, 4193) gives 1.10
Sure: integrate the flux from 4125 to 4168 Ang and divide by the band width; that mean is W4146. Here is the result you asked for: 20.1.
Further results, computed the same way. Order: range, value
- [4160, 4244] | 21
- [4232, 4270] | 22.7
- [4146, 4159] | 19.3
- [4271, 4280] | 20.1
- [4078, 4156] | 20.9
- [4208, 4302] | 21.5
